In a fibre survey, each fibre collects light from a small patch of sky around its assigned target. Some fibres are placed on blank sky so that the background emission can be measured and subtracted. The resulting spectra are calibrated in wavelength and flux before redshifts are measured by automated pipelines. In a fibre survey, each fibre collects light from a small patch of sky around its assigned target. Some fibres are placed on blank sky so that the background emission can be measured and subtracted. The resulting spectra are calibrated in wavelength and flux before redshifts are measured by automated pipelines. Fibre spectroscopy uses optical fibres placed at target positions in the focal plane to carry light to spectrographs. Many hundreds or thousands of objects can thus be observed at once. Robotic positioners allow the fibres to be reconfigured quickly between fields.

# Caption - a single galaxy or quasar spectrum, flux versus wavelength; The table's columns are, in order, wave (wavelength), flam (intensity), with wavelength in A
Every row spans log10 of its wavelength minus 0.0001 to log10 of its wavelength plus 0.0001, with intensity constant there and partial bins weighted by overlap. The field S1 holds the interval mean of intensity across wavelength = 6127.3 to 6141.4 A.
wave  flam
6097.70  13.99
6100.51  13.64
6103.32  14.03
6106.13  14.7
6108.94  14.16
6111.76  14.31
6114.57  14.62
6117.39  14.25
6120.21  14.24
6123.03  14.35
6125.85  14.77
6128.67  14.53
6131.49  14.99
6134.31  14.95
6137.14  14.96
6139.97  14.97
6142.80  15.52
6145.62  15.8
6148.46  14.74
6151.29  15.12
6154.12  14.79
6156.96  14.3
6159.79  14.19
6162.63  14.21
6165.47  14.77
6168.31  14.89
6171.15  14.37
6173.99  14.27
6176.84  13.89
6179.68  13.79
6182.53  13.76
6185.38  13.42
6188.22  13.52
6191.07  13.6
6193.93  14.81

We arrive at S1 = 14.9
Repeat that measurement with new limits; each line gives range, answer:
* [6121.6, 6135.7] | 14.7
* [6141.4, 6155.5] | 15.2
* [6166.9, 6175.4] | 14.5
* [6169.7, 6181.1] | 14.1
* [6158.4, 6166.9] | 14.4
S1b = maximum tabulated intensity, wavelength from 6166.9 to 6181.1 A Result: 14.89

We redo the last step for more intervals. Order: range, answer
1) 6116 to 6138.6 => 14.99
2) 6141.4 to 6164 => 15.8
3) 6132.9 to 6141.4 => 14.97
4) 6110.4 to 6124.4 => 14.62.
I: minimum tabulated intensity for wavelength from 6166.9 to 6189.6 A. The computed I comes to 13.42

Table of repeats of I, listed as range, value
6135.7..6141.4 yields 14.96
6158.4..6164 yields 14.19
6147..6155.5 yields 14.74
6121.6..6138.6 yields 14.35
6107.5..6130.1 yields 14.16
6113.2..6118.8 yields 14.25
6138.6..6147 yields 14.97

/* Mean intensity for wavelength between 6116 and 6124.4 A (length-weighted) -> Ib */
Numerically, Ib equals 14.3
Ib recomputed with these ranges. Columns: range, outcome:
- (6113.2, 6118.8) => 14.4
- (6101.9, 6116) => 14.4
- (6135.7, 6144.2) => 15.1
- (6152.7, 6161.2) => 14.4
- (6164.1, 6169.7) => 14.8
